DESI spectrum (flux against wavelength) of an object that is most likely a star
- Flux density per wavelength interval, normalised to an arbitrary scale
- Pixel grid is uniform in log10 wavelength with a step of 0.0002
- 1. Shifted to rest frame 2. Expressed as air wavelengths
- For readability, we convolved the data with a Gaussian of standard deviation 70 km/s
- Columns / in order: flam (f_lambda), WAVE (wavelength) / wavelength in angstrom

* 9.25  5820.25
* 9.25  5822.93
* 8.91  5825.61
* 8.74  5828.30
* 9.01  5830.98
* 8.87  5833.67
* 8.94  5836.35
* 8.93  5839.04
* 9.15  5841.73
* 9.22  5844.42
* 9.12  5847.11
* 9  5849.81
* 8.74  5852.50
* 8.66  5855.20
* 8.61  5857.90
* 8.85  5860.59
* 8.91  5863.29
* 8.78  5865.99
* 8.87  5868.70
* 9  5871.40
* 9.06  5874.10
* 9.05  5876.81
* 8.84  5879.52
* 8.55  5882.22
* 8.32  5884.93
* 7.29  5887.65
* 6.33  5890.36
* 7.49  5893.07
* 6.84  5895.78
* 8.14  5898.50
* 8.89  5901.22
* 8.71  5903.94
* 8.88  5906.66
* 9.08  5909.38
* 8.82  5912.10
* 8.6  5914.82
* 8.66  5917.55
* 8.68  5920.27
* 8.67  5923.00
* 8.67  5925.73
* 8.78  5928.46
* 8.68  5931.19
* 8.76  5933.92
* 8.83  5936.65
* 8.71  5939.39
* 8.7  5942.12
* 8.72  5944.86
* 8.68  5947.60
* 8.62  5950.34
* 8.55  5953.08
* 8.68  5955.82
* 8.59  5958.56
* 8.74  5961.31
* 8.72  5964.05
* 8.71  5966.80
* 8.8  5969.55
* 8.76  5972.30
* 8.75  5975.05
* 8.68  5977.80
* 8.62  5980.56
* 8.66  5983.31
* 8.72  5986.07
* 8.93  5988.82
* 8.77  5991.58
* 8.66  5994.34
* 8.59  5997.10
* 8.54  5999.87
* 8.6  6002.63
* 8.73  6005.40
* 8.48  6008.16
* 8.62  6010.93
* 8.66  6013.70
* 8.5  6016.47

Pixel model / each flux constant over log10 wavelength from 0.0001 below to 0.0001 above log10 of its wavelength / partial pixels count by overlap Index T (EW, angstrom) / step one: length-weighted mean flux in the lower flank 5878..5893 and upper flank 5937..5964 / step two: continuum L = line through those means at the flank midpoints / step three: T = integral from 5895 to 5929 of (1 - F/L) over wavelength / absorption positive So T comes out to -1.70 angstrom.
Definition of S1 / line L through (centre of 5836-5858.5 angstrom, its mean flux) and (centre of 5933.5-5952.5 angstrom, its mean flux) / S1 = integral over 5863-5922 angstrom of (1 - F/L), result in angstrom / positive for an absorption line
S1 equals 2.6 angstrom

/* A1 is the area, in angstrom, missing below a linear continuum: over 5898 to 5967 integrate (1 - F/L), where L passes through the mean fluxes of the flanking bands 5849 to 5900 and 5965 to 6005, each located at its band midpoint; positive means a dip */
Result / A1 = -1.3 angstrom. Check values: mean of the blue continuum 8.38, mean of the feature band 8.71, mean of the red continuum 8.7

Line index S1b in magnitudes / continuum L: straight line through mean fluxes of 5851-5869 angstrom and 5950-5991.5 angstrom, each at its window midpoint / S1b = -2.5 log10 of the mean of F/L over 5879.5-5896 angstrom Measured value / 0.15 mag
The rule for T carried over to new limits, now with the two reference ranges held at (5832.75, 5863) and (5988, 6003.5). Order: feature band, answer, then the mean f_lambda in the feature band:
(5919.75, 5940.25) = 0.1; 8.72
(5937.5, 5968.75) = 0.2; 8.68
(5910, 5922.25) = 0.1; 8.71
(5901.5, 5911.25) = -0.1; 8.89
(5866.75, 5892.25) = 1.5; 8.36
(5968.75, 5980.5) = 0.0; 8.73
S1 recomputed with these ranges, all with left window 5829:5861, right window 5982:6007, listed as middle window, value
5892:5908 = 1.2 angstrom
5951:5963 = 0.1 angstrom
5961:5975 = 0.0 angstrom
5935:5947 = 0.0 angstrom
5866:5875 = -0.1 angstrom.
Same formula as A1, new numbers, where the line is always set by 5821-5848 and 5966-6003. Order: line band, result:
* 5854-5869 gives 0.3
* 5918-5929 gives 0.2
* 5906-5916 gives 0.0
